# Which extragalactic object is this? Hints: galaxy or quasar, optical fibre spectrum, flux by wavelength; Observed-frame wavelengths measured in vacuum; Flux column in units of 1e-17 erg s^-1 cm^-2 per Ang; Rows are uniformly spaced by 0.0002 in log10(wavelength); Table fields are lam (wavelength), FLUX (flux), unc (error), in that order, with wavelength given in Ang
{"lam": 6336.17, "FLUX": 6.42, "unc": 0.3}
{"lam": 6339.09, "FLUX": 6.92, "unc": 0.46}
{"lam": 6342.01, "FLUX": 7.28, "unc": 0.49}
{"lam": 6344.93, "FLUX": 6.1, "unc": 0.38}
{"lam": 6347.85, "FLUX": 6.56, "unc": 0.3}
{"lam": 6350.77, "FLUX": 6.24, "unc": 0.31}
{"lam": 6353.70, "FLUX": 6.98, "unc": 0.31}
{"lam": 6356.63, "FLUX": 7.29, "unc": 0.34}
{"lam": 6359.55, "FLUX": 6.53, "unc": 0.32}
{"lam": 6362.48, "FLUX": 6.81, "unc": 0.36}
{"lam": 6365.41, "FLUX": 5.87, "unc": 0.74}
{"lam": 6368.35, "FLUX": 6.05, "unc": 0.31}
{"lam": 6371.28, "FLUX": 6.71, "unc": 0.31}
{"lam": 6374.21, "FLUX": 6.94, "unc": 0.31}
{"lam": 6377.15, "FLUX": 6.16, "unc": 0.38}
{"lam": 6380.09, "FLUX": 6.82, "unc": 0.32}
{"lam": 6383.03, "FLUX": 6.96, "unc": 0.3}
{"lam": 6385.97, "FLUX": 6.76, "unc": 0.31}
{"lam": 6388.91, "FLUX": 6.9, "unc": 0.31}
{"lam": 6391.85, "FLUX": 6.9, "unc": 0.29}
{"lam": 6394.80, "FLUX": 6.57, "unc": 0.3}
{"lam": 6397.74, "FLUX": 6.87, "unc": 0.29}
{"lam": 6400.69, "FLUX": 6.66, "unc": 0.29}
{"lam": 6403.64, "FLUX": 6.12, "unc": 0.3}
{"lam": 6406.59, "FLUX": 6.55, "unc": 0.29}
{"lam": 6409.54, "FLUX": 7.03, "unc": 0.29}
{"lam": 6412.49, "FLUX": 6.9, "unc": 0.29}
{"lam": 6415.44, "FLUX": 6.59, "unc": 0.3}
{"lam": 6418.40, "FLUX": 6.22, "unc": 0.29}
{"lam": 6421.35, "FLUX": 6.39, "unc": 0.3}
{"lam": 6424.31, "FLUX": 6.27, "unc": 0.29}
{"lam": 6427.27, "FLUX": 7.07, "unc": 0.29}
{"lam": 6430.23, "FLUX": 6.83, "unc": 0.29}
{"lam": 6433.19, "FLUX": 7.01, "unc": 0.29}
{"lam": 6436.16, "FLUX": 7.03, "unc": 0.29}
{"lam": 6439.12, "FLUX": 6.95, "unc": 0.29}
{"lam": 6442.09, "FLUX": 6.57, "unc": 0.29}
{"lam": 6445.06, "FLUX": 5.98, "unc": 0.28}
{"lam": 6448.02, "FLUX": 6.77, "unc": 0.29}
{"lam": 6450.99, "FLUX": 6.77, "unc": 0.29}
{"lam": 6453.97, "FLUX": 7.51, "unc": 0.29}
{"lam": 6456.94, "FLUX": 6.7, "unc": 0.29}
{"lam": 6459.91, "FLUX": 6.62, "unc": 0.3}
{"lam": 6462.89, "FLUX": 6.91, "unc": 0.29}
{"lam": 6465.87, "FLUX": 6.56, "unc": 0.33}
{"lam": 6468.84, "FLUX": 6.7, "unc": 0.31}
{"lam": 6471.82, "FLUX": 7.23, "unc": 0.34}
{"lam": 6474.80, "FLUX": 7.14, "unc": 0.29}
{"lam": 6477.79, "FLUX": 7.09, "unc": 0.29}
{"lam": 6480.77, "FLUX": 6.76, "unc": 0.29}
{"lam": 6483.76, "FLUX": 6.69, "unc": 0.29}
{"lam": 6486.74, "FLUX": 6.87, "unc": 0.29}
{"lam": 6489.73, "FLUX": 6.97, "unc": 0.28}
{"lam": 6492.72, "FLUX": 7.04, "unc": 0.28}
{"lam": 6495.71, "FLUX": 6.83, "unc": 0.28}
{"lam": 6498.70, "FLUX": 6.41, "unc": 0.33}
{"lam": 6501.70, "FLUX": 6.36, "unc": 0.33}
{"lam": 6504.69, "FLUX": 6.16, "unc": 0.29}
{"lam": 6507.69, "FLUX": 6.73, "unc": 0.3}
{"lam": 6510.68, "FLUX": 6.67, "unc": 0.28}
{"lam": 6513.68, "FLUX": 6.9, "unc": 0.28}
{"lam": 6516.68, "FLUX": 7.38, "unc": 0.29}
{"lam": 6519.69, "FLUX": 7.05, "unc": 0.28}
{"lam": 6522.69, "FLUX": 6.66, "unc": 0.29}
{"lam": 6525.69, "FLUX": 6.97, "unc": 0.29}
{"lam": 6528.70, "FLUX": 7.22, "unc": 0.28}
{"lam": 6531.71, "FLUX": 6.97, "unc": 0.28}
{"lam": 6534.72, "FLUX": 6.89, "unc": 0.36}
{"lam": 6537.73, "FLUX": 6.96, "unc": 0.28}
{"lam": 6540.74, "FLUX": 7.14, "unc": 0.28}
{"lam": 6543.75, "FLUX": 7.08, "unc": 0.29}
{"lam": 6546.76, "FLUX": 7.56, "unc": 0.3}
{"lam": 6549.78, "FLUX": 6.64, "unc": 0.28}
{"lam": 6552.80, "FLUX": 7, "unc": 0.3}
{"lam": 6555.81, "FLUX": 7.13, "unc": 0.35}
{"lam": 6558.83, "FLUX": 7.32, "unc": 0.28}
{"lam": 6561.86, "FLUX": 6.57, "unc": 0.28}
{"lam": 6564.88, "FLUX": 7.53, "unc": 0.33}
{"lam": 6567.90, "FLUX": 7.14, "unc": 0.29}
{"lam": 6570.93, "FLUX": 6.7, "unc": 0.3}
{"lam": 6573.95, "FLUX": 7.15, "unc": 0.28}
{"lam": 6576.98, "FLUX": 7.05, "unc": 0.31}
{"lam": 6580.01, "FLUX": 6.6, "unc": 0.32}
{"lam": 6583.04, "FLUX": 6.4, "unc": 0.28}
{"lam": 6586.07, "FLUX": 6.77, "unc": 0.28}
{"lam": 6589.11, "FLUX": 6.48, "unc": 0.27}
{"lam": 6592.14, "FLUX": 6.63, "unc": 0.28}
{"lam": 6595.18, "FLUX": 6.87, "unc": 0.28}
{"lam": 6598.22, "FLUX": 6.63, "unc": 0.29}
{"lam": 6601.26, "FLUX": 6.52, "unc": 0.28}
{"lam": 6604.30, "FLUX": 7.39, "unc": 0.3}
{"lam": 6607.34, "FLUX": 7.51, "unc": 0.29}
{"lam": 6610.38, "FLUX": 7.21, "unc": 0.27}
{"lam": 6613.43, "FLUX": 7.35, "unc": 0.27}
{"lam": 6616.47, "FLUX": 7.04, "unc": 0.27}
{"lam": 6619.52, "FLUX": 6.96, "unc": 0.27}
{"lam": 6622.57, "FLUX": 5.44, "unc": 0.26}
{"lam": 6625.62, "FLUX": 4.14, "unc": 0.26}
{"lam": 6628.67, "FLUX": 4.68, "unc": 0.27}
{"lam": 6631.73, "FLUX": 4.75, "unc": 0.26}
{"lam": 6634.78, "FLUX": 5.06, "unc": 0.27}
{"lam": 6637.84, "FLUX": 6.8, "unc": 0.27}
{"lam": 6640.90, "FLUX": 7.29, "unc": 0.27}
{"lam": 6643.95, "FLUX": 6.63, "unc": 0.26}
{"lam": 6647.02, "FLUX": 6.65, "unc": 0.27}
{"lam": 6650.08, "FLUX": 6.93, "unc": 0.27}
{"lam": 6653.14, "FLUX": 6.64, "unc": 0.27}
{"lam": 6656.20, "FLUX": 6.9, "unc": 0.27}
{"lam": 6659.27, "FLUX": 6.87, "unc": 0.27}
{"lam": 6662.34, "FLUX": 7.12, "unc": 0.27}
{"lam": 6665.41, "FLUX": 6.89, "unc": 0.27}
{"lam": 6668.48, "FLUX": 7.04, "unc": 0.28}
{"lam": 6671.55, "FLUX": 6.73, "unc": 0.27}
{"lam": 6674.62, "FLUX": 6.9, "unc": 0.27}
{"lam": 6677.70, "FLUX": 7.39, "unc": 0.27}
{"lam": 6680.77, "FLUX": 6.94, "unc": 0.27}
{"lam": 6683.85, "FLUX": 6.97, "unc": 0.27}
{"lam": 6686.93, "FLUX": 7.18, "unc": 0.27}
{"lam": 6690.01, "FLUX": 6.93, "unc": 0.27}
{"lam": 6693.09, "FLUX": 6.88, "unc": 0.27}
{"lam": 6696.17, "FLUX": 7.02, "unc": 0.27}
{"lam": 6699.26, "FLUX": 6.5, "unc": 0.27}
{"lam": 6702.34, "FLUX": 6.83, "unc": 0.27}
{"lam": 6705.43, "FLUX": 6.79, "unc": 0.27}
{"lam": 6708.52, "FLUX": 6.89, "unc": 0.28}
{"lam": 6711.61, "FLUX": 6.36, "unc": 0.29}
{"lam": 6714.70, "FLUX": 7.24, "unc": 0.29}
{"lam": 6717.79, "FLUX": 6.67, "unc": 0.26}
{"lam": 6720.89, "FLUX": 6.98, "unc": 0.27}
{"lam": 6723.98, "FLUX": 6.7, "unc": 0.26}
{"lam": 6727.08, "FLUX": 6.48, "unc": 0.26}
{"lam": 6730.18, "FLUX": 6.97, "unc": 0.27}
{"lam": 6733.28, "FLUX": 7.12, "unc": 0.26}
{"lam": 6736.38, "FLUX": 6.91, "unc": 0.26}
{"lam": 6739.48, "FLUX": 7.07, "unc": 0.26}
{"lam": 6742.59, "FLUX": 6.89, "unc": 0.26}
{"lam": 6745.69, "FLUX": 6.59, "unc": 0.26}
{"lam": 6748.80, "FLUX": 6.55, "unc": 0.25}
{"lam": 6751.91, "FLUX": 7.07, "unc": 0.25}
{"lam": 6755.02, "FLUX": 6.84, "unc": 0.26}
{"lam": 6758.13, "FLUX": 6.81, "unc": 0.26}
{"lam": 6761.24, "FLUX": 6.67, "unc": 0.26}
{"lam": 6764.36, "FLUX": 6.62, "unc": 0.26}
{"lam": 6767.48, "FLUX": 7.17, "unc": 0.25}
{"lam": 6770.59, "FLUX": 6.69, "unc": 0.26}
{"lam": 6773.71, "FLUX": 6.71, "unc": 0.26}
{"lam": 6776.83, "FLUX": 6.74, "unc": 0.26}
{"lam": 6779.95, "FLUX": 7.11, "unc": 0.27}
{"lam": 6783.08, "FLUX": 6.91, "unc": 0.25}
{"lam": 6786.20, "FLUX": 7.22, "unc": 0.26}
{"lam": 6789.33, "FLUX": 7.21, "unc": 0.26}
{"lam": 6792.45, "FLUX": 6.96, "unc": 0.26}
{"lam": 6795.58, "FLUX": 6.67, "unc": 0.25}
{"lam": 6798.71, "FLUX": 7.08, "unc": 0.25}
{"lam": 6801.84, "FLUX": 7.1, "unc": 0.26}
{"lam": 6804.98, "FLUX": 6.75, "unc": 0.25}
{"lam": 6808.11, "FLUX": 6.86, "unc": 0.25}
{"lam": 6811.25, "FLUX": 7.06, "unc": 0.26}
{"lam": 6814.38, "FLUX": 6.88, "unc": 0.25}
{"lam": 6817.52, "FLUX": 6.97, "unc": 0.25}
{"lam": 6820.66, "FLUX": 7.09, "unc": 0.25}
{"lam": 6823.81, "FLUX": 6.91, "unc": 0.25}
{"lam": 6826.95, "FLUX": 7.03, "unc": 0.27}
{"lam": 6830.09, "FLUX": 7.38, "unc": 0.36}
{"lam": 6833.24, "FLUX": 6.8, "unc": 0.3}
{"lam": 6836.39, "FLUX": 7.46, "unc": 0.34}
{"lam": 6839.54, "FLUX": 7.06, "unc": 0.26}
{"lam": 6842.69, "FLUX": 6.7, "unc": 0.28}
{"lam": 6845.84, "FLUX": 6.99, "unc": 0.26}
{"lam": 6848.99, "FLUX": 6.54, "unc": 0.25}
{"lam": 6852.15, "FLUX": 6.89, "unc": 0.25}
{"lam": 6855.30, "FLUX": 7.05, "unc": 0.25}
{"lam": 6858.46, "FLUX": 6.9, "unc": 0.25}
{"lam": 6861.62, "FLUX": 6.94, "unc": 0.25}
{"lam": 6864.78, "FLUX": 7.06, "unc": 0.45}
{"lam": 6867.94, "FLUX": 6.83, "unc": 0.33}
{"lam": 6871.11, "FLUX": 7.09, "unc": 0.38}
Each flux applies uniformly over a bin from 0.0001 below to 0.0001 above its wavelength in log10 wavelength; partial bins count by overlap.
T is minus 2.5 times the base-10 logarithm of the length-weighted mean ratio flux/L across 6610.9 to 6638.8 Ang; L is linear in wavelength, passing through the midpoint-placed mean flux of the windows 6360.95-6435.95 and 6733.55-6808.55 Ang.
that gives 0.17 mag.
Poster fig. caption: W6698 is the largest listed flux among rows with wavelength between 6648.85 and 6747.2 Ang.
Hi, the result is 7.39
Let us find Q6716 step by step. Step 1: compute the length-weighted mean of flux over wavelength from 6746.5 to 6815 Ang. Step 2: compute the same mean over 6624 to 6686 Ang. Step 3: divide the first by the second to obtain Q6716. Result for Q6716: 1.06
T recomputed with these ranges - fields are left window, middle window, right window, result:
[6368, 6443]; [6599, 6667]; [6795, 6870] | 0.056 mag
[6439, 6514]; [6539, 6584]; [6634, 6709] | -0.033 mag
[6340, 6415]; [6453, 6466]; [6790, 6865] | -0.023 mag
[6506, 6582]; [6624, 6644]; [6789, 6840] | 0.252 mag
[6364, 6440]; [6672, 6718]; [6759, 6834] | -0.005 mag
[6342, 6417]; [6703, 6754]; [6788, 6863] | 0.011 mag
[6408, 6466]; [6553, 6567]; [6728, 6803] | -0.051 mag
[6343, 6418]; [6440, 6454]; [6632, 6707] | 0.004 mag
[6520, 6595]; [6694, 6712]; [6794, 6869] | 0.030 mag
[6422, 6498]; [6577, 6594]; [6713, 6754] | 0.035 mag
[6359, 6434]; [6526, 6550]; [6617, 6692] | -0.082 mag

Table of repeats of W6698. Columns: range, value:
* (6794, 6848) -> 7.46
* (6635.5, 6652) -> 7.29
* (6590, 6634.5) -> 7.51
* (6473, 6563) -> 7.56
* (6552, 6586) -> 7.53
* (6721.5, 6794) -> 7.22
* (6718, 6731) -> 6.98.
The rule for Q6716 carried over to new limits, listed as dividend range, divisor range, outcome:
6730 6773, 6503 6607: 0.99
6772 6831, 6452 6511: 1.03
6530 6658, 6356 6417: 1.01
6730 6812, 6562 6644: 1.05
